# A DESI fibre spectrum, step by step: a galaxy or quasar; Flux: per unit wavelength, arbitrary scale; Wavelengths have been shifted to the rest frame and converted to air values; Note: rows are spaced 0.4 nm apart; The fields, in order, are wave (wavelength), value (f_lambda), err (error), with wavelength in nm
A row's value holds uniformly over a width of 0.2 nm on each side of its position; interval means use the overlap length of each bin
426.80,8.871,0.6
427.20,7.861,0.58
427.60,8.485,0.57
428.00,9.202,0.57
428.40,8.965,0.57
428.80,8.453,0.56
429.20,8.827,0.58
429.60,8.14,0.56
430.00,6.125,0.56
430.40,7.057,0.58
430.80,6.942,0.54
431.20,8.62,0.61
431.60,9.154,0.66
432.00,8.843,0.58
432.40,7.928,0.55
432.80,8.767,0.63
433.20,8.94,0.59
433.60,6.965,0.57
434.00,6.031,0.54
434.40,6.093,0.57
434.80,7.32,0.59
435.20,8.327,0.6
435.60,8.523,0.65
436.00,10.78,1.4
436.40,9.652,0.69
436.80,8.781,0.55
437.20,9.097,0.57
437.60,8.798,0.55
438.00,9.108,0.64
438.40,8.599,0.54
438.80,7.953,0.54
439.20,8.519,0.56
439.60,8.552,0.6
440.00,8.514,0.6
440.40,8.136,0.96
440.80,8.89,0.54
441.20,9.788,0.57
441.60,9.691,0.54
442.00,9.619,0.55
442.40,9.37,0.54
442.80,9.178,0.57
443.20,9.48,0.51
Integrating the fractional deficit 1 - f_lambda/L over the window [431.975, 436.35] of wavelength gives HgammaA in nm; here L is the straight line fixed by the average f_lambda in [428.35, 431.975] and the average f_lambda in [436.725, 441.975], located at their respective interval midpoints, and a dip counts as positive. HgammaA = 0.16 nm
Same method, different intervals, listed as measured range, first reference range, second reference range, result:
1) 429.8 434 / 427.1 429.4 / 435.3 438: 0.50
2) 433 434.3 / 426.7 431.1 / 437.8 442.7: 0.19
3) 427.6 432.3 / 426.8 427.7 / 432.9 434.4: -0.22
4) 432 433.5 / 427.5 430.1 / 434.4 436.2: -0.01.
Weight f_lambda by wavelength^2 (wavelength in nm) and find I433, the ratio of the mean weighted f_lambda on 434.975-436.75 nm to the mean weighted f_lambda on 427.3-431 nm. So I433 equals 1.19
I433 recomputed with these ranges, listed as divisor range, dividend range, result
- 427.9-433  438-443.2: 1.14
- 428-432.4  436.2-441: 1.11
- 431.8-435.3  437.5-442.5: 1.19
